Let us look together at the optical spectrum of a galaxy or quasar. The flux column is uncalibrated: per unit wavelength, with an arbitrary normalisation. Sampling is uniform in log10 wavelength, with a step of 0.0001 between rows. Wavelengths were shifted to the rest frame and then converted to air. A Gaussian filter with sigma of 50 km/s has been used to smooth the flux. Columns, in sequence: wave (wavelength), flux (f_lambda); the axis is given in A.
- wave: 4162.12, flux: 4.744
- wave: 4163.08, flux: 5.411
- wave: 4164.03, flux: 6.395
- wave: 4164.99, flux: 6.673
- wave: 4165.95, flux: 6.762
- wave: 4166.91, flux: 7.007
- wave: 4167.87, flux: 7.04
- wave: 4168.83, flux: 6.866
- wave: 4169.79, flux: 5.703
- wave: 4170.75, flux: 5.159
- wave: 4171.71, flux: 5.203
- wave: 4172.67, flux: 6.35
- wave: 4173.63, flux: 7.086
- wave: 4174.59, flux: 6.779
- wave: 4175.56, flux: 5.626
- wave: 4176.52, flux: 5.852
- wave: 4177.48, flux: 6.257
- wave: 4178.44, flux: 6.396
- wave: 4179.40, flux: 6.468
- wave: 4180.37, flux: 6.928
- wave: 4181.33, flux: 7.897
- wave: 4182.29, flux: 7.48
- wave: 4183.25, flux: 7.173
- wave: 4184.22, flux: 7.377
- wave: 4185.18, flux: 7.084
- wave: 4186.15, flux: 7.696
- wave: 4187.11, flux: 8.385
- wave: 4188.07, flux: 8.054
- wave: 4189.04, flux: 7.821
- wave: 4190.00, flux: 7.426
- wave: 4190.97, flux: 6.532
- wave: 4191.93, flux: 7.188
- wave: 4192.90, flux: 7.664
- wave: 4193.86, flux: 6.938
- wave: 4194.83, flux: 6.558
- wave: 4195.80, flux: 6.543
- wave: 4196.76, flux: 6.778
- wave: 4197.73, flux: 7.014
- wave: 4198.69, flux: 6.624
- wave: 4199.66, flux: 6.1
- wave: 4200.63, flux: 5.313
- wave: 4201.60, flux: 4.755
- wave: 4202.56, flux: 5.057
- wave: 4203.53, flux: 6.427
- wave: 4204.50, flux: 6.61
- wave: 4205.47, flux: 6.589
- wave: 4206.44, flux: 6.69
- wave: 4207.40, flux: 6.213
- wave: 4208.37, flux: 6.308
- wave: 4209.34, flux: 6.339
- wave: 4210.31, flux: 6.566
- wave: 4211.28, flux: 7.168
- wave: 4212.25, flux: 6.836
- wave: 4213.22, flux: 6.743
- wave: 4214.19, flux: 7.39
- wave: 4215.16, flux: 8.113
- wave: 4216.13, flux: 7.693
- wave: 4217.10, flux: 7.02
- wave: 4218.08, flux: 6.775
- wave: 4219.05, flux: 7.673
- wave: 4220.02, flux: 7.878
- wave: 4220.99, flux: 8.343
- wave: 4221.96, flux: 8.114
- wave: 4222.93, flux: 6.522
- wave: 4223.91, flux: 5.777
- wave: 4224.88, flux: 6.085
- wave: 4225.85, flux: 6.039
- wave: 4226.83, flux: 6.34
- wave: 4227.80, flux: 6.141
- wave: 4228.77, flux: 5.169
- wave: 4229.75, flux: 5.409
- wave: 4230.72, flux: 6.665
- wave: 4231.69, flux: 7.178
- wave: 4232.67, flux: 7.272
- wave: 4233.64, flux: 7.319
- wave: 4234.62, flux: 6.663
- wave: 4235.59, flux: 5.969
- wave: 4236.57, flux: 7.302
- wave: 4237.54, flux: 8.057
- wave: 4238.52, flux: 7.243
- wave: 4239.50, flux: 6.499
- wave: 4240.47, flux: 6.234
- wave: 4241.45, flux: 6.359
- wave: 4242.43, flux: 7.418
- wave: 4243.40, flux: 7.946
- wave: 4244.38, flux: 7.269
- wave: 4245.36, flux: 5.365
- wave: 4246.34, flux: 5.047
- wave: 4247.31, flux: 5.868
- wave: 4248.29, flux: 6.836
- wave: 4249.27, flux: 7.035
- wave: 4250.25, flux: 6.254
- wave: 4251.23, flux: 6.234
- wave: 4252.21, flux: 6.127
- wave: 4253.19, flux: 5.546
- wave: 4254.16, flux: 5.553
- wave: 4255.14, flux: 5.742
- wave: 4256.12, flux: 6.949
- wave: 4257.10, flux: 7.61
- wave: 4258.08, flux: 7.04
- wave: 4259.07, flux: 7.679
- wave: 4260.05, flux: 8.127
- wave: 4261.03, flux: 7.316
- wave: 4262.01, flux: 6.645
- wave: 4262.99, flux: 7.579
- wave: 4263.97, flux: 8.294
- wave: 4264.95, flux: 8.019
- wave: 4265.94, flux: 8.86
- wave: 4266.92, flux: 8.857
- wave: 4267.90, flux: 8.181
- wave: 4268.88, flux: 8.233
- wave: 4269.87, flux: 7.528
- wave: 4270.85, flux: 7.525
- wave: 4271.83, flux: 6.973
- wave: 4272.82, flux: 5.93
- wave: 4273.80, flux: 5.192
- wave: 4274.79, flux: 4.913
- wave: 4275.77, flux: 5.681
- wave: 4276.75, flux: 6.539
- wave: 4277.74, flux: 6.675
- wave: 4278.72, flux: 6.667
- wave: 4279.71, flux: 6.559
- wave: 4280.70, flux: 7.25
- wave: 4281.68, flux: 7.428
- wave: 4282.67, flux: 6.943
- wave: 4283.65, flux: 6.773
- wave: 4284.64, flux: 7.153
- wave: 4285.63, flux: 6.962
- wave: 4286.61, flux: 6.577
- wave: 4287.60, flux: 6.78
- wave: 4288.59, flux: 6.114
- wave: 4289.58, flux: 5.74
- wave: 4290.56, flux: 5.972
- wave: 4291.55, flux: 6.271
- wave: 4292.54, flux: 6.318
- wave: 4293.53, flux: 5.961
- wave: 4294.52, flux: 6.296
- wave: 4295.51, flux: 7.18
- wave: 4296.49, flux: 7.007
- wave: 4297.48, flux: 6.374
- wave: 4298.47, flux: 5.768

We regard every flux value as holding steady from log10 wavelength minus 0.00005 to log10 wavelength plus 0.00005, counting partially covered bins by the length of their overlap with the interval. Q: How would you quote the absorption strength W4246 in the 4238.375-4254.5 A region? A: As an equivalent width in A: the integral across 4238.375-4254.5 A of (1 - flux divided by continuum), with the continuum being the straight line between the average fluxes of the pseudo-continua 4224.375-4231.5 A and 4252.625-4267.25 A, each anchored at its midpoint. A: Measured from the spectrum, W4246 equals 0.9 A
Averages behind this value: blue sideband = 6.03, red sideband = 7.3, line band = 6.39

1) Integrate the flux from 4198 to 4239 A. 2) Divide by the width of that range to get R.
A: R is 6.68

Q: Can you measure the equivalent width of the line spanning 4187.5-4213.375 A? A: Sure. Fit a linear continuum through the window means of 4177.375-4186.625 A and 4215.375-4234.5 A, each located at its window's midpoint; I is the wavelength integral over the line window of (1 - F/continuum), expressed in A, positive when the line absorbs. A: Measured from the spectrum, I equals 1.3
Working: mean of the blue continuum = 7.11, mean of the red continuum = 6.82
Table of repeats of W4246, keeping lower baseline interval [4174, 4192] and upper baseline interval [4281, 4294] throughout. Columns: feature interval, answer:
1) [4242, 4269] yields -1.4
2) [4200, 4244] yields 1.0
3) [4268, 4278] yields 0.1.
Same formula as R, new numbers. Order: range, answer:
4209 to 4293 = 6.83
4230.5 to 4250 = 6.77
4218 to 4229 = 6.78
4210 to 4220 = 7.24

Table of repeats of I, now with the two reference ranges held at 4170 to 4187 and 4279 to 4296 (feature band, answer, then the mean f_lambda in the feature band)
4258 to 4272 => -2.6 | 7.83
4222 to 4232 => 0.7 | 6.2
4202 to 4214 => 0.3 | 6.48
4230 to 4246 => -0.6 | 6.88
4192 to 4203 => 0.5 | 6.34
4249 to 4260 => 0.1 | 6.58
